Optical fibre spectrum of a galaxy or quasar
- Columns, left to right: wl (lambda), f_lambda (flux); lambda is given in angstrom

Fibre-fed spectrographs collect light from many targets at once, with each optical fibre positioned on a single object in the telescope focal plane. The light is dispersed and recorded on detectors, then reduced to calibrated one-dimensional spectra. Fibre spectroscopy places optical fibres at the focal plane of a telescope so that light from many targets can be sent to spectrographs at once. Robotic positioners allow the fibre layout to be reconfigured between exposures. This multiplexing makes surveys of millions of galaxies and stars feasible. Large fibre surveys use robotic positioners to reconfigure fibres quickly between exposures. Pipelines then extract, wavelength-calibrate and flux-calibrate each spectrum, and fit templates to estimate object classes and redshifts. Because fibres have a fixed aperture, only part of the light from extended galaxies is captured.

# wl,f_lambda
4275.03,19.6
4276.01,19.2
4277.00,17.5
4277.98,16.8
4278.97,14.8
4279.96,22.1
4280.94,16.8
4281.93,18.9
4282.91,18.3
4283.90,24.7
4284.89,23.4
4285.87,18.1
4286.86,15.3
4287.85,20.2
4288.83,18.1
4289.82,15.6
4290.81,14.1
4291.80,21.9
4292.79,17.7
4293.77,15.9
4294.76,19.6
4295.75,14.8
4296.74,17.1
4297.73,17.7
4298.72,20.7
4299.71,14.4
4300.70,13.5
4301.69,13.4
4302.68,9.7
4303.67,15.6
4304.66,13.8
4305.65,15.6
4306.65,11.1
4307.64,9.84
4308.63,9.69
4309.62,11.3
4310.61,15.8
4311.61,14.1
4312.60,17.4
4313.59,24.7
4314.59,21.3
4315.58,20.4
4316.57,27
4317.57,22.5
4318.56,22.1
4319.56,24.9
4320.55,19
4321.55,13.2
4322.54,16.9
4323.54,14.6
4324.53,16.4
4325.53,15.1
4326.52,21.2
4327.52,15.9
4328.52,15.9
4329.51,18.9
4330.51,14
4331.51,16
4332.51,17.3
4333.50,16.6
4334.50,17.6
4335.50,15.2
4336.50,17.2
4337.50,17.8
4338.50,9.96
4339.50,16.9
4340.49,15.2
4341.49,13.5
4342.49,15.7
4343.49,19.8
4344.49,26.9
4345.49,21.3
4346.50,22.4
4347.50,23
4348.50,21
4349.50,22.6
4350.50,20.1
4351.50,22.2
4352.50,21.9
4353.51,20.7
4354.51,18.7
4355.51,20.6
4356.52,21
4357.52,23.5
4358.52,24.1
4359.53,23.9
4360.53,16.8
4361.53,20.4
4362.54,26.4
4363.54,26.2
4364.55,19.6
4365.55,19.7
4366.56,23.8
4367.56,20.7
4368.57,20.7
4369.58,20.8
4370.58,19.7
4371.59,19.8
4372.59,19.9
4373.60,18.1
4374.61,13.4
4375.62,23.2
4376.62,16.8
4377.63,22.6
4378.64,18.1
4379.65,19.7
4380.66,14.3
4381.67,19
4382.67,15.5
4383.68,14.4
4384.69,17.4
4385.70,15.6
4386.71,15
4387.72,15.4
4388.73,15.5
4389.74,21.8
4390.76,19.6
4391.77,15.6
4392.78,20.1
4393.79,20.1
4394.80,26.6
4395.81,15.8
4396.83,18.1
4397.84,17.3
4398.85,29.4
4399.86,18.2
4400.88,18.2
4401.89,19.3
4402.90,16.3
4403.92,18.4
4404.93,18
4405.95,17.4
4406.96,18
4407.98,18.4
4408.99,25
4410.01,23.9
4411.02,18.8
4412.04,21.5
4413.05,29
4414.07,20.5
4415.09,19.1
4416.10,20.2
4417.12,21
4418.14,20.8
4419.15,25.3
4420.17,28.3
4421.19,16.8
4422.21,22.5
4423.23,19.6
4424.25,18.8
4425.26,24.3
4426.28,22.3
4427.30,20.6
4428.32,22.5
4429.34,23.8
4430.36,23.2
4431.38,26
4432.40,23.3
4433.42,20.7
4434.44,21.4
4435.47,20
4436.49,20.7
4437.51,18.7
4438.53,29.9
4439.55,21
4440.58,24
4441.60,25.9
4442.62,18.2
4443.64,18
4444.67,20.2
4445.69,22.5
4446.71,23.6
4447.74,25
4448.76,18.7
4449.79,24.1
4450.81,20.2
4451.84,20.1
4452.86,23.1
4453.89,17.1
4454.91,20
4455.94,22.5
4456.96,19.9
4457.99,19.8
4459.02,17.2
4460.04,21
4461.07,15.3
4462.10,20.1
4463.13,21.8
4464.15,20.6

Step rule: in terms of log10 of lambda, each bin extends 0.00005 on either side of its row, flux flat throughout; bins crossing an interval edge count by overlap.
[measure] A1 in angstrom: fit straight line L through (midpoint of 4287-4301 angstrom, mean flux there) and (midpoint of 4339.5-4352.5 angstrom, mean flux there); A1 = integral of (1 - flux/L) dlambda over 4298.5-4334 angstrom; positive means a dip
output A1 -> 3.7 angstrom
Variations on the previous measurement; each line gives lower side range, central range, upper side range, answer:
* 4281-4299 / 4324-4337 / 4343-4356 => 2.45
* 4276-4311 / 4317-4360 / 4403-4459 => -1.97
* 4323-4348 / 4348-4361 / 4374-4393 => -2.92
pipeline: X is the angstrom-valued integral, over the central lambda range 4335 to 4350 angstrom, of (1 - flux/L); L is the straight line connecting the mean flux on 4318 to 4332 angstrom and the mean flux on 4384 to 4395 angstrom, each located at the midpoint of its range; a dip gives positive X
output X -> -0.8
